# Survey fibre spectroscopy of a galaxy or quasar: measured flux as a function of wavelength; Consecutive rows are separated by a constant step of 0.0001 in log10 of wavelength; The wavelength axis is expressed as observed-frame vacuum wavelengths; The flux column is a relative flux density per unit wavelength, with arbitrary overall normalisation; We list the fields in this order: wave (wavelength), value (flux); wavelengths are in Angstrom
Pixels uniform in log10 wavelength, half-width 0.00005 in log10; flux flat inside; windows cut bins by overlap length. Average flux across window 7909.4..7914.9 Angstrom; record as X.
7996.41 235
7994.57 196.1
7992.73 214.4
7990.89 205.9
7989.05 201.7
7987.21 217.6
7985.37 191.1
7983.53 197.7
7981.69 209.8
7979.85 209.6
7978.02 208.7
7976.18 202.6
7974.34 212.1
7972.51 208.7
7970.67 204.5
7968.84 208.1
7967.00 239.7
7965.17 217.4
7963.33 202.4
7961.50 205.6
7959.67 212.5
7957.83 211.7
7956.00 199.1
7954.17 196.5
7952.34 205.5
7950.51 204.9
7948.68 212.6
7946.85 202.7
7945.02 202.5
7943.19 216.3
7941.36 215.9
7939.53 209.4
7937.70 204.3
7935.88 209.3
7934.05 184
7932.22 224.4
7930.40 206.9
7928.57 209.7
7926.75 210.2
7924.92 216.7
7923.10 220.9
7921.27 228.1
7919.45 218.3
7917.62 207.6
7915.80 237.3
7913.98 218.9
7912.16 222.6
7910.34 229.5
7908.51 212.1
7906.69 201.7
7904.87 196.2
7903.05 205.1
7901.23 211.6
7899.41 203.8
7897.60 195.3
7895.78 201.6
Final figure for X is 224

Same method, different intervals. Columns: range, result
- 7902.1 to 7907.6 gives 201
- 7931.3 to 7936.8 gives 206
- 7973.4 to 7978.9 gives 208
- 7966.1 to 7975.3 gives 214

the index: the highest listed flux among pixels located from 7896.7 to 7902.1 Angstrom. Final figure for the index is 211.6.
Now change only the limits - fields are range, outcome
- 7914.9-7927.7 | 237.3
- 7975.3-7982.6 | 209.8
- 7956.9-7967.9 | 239.7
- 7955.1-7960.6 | 212.5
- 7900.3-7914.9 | 229.5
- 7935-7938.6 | 209.3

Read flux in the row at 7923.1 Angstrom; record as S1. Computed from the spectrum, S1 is 220.9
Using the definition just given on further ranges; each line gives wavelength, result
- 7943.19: 216.3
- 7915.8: 237.3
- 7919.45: 218.3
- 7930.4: 206.9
